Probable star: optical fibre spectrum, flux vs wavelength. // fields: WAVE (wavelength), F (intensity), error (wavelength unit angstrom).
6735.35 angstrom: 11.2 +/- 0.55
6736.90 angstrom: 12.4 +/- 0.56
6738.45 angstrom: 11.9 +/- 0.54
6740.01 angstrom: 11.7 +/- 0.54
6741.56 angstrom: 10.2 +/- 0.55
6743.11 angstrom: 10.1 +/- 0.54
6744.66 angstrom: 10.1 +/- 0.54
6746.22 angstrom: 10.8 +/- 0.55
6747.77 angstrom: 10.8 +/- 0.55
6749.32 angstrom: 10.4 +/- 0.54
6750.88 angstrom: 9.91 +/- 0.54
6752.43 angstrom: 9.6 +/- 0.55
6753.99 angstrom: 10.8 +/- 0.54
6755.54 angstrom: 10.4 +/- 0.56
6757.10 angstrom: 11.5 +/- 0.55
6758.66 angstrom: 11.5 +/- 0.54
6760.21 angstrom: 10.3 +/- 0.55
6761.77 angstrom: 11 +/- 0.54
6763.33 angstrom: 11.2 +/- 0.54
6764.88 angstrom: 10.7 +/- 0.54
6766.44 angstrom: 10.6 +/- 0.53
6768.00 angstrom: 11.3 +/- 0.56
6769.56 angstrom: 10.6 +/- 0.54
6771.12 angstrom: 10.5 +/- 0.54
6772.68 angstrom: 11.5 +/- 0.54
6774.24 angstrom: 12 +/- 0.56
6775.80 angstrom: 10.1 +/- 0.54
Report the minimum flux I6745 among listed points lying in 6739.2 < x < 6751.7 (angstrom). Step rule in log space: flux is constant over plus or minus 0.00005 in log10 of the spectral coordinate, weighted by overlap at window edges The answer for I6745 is 9.91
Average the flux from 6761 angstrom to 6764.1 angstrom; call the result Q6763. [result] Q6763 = 11.1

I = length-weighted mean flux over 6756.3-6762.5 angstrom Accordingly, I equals 11.1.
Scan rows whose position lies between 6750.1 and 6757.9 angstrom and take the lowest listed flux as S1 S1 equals 9.6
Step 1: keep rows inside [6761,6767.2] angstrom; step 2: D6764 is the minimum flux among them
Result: 10.6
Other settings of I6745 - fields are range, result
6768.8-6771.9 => 10.5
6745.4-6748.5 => 10.8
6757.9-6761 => 10.3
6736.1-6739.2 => 11.9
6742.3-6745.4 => 10.1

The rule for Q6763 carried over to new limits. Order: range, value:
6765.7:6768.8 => 10.9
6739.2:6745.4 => 10.5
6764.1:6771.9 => 10.7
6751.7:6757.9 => 10.6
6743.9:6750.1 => 10.5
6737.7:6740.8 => 11.8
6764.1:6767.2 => 10.7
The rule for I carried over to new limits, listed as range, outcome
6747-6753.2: 10.2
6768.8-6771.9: 10.5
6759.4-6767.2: 10.8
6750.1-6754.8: 10.1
